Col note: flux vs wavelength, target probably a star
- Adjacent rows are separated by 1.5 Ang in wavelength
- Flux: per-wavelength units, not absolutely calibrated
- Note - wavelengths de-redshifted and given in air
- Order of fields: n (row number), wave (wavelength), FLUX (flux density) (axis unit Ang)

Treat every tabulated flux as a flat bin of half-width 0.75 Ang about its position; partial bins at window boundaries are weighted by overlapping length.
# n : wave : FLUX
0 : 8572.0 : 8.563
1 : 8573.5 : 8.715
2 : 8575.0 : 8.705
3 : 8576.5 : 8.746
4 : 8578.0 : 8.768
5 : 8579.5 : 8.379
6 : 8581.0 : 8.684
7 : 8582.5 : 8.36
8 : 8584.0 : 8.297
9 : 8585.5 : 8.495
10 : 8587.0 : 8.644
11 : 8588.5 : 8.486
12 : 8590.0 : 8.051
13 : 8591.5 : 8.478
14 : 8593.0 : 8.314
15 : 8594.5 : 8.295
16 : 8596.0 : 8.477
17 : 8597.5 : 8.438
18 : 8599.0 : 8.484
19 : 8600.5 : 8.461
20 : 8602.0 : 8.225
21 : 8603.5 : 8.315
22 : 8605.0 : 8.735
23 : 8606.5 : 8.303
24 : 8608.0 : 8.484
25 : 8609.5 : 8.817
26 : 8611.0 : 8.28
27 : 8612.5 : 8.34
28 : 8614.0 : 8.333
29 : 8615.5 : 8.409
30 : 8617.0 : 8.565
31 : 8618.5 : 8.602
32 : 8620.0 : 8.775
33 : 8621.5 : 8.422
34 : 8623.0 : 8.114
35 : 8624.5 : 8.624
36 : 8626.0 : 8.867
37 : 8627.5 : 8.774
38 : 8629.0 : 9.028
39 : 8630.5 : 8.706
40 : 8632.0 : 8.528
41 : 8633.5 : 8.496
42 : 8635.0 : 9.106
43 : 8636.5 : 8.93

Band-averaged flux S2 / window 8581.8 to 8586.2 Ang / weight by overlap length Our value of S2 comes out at 8.38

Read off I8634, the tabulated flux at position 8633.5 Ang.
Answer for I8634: 8.496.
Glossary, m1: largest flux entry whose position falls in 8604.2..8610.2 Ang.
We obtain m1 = 8.817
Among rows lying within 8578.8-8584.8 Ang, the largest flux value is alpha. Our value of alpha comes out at 8.684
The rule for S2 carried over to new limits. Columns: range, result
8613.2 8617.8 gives 8.44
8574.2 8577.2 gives 8.72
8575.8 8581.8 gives 8.64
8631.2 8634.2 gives 8.52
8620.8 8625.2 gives 8.38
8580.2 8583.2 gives 8.52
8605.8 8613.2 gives 8.45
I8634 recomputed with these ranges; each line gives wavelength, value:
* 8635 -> 9.106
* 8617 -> 8.565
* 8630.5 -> 8.706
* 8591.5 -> 8.478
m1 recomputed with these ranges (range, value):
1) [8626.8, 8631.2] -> 9.028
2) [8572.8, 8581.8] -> 8.768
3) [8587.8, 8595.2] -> 8.486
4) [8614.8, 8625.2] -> 8.775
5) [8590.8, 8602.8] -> 8.484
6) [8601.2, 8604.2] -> 8.315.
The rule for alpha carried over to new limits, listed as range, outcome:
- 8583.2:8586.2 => 8.495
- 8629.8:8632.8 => 8.706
